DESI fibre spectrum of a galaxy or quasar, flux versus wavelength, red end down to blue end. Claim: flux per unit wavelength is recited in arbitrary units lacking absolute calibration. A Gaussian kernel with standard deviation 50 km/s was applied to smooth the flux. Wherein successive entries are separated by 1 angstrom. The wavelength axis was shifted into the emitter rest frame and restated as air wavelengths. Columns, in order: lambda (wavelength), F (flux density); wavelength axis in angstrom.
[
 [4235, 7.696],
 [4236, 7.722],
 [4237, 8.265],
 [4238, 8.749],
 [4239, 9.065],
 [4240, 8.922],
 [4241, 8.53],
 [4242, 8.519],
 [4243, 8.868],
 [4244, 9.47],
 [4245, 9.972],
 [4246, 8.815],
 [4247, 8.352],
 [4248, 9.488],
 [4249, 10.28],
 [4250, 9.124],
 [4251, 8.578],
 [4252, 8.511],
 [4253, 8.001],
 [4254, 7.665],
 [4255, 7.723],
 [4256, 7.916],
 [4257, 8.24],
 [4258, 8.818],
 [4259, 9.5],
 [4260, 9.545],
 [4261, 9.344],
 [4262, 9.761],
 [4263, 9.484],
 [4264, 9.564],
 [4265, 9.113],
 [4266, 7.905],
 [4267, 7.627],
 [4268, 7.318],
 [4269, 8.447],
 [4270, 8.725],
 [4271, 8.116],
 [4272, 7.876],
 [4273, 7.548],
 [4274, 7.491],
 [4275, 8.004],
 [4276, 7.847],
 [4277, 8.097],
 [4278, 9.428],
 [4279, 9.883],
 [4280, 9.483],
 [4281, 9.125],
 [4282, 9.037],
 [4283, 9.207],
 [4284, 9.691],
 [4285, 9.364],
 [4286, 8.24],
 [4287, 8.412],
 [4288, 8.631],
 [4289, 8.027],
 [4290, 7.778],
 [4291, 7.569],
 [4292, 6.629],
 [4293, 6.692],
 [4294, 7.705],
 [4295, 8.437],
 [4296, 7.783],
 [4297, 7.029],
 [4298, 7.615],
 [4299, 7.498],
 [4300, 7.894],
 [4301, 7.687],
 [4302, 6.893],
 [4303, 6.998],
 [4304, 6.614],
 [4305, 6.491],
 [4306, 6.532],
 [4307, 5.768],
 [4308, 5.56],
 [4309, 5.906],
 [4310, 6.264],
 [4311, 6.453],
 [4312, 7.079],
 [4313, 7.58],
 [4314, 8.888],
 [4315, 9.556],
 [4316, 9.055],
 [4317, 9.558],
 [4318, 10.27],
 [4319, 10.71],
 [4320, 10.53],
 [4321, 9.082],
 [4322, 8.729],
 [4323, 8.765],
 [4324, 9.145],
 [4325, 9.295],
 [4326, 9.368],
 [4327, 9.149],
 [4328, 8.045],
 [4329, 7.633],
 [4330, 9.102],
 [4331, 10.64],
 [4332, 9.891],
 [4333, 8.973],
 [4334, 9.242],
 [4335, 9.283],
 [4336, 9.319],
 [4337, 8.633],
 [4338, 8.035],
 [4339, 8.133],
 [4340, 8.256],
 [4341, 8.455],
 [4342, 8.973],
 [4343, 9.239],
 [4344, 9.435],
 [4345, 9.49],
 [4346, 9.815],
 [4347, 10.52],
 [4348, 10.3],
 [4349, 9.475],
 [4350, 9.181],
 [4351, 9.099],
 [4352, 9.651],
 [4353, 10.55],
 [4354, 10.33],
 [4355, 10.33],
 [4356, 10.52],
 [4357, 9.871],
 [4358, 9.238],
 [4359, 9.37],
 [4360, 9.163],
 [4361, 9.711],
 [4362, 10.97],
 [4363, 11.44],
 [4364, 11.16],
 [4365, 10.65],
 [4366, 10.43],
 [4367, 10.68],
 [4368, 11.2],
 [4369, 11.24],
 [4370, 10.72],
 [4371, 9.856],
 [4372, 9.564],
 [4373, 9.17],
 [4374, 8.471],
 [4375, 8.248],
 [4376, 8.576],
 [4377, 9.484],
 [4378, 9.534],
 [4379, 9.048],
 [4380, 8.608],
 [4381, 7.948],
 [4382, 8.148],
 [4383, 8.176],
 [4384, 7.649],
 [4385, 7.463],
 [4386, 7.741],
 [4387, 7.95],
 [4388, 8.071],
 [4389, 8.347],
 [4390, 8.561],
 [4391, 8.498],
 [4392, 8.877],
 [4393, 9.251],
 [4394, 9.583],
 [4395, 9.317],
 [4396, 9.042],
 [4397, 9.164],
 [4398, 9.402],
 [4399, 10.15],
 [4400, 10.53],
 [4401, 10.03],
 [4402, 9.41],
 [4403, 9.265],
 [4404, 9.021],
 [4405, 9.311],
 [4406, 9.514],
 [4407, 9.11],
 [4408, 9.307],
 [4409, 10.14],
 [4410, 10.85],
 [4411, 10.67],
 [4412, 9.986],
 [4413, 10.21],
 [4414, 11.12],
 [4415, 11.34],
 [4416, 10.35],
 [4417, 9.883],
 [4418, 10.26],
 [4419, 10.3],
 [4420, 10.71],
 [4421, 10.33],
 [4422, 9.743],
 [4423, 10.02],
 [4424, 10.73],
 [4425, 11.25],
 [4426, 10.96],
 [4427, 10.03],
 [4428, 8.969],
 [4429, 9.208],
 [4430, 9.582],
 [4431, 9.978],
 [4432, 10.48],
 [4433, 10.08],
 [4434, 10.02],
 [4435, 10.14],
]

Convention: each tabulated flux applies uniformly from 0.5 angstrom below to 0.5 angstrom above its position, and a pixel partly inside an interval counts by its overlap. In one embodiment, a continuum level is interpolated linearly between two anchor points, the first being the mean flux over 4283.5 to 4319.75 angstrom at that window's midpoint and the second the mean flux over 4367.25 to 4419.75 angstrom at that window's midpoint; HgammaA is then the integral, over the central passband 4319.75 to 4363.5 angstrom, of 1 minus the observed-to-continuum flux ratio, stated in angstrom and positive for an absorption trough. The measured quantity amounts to -4.83 angstrom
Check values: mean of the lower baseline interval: 7.77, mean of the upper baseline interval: 9.39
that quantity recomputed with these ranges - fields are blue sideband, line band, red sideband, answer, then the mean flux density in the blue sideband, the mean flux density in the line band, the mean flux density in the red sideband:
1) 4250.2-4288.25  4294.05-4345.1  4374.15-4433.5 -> 3.6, 8.62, 8.32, 9.48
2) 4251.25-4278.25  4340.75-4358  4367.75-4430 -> -1.2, 8.42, 9.72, 9.5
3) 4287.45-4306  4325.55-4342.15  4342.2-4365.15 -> 0.3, 7.42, 8.89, 9.96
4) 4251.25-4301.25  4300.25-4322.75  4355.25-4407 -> 2.2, 8.35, 7.84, 9.36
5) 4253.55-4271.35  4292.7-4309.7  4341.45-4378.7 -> 3.9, 8.61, 7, 9.88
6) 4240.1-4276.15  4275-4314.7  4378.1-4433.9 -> 4.9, 8.62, 7.75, 9.52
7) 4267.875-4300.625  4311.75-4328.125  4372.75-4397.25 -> -1.6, 8.21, 9.16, 8.59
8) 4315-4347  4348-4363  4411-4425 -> -0.5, 9.2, 9.89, 10.4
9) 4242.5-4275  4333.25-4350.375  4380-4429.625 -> 0.0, 8.65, 9.16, 9.5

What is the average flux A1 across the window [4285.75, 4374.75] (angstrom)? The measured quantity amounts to 8.85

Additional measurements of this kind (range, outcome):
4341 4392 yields 9.42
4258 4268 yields 8.99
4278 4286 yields 9.33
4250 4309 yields 8.1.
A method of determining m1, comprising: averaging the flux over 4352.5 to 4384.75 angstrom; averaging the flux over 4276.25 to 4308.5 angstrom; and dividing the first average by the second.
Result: 1.2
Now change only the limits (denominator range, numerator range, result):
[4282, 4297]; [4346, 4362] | 1.21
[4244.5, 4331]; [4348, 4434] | 1.16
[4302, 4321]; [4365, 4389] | 1.16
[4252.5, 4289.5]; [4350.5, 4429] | 1.12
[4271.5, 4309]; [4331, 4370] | 1.25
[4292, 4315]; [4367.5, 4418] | 1.32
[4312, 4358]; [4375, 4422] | 1.00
